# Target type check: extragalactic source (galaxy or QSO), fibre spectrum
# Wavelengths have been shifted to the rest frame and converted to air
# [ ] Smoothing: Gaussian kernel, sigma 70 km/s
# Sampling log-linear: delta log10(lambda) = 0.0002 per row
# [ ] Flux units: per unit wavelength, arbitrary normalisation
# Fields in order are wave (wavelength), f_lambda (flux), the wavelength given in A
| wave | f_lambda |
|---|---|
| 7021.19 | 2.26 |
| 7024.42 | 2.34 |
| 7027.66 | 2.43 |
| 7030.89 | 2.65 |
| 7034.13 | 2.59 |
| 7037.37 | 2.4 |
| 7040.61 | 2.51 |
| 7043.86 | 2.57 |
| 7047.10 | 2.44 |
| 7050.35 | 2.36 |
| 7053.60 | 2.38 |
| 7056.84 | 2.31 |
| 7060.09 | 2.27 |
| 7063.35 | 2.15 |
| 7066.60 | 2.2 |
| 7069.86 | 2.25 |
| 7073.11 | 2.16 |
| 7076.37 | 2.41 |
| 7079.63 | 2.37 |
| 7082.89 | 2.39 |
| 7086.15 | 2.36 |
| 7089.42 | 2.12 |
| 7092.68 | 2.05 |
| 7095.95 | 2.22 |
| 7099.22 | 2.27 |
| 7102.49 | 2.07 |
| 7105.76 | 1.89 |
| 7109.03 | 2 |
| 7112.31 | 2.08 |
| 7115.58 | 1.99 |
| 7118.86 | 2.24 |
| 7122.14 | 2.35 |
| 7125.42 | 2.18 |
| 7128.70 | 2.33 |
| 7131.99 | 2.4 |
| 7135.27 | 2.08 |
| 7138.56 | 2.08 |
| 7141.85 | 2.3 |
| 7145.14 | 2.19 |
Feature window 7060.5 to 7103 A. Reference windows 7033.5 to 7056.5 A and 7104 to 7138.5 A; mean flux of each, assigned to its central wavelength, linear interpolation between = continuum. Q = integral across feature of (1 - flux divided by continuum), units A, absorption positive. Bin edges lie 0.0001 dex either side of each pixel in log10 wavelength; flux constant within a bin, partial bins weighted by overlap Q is 1.2 A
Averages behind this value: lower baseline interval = 2.45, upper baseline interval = 2.15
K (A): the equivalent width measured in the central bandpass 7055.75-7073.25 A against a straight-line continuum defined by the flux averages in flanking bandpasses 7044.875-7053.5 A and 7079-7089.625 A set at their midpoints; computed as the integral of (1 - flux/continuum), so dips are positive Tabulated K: 1.1 A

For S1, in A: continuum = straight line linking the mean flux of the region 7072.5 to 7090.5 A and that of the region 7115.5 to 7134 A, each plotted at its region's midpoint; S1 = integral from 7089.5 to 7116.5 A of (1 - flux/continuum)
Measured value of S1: 2.5 A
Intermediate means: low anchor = 2.31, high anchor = 2.27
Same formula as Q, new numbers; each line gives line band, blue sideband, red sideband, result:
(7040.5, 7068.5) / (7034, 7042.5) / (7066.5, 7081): 0.6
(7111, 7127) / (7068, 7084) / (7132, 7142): 0.3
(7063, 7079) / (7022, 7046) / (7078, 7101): 0.6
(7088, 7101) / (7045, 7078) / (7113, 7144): 0.5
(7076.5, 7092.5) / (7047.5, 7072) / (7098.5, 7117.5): -1.0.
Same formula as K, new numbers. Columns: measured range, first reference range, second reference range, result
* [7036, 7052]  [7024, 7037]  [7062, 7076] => -0.4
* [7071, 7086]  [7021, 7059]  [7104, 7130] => -0.3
